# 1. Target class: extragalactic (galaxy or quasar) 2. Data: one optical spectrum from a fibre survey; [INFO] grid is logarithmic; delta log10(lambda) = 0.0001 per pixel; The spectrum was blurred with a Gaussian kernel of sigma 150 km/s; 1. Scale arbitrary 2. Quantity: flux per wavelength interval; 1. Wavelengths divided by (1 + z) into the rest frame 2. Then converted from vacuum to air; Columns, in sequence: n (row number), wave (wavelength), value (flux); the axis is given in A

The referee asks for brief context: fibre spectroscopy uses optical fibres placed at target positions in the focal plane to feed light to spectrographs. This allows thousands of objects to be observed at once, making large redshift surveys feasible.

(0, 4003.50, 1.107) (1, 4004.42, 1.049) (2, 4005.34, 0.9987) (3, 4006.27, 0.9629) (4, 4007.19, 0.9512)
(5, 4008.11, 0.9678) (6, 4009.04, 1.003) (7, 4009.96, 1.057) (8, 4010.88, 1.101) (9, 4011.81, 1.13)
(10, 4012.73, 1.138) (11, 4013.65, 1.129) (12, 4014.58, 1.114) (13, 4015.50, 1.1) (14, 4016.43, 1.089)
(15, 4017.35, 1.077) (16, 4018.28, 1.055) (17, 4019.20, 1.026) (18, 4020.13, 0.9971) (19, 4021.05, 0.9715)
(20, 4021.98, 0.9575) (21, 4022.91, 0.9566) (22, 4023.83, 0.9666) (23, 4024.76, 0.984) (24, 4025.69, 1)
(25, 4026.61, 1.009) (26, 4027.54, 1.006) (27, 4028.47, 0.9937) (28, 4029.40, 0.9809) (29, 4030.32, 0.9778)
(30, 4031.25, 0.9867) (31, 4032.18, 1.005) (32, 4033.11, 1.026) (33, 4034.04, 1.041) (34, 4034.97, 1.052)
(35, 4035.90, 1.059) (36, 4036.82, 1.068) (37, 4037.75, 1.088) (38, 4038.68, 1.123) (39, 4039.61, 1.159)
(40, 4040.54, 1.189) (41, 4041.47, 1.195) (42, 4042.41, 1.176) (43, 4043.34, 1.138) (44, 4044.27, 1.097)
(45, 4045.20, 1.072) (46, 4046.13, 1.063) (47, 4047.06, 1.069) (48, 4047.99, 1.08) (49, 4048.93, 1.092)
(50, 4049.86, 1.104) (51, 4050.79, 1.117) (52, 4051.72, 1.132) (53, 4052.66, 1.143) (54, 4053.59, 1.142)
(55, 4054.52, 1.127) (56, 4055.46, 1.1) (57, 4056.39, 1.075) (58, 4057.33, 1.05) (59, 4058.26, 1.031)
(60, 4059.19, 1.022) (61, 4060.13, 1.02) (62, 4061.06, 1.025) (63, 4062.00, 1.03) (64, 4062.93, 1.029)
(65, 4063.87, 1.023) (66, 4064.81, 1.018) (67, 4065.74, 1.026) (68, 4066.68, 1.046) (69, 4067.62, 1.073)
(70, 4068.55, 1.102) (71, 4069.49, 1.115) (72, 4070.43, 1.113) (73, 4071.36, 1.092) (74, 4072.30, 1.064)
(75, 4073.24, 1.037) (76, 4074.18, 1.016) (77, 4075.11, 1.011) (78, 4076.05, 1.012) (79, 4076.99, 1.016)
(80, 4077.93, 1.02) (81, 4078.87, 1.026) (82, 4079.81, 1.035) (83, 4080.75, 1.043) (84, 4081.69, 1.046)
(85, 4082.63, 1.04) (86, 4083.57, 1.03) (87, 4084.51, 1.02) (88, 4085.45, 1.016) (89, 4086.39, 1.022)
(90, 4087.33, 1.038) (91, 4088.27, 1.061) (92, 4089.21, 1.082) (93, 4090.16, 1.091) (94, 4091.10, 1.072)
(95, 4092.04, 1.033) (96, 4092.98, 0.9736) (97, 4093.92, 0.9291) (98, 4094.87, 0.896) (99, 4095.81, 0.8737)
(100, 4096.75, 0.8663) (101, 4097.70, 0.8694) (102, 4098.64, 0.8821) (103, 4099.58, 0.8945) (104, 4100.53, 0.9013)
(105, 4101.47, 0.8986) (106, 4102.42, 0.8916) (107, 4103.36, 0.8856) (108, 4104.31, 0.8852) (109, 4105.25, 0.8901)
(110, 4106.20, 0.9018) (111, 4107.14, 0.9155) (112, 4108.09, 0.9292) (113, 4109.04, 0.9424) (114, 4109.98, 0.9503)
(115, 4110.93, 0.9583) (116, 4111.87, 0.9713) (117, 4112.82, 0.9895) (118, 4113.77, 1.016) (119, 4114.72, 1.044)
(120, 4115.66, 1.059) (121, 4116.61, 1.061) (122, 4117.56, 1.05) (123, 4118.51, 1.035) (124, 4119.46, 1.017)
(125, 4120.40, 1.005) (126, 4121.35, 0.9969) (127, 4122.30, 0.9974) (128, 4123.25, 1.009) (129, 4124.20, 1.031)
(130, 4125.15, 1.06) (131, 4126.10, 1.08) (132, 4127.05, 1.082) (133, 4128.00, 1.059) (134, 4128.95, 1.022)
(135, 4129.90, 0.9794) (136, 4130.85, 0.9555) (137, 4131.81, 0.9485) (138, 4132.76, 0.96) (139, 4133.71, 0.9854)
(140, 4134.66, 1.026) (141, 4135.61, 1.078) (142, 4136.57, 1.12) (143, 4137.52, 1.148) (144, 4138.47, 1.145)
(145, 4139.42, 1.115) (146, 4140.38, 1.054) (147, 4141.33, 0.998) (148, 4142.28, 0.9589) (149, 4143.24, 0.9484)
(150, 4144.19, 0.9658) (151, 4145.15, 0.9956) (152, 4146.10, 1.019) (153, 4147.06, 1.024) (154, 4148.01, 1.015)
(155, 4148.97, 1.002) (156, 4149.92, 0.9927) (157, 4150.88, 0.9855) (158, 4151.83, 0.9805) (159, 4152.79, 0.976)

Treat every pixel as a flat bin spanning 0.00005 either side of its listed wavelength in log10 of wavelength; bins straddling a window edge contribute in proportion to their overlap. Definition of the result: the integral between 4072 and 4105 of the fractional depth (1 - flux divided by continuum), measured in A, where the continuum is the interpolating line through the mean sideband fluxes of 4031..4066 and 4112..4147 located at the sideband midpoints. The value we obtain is 2.2 A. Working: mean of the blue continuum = 1.08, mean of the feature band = 0.984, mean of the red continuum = 1.03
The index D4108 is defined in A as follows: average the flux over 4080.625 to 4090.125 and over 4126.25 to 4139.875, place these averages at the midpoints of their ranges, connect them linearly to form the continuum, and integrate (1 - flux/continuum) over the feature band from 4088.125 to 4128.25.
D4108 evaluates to 2.6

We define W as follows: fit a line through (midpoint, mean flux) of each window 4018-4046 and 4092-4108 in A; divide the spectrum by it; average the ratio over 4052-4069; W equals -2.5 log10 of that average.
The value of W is -0.08 mag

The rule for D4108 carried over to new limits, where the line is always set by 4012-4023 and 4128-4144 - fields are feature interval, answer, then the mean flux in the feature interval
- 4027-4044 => -0.3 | 1.07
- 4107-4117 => 0.4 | 0.987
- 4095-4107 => 1.7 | 0.888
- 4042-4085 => -0.8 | 1.06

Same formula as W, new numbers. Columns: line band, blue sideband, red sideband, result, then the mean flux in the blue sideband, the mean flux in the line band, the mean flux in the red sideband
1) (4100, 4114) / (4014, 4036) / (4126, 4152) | 0.106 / 1.02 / 0.926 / 1.02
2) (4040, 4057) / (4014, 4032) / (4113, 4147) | -0.101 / 1.01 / 1.12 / 1.03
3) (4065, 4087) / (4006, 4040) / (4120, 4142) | -0.008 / 1.04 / 1.04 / 1.04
